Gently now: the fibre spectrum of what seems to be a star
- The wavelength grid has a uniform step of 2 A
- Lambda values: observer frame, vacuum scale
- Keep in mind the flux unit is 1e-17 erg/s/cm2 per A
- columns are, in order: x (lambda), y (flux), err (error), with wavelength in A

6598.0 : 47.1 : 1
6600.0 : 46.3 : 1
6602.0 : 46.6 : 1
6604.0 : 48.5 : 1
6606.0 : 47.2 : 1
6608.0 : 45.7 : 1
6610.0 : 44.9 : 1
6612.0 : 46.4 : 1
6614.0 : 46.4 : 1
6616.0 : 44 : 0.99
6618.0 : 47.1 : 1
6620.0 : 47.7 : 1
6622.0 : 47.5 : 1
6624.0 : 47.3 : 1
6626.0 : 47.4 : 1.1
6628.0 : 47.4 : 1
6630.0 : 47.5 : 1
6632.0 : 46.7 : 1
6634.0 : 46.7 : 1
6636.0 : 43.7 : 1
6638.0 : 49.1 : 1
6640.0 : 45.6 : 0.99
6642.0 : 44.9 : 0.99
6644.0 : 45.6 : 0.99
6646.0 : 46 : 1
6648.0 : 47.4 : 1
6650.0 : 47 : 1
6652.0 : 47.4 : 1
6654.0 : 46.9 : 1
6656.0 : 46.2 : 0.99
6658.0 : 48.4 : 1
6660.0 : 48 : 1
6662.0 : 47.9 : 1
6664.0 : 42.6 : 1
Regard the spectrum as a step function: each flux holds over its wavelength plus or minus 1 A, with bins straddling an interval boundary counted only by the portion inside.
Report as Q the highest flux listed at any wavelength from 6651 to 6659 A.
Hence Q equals 48.4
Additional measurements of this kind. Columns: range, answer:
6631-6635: 46.7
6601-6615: 48.5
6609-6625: 47.7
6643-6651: 47.4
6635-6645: 49.1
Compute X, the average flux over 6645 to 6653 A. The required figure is 47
